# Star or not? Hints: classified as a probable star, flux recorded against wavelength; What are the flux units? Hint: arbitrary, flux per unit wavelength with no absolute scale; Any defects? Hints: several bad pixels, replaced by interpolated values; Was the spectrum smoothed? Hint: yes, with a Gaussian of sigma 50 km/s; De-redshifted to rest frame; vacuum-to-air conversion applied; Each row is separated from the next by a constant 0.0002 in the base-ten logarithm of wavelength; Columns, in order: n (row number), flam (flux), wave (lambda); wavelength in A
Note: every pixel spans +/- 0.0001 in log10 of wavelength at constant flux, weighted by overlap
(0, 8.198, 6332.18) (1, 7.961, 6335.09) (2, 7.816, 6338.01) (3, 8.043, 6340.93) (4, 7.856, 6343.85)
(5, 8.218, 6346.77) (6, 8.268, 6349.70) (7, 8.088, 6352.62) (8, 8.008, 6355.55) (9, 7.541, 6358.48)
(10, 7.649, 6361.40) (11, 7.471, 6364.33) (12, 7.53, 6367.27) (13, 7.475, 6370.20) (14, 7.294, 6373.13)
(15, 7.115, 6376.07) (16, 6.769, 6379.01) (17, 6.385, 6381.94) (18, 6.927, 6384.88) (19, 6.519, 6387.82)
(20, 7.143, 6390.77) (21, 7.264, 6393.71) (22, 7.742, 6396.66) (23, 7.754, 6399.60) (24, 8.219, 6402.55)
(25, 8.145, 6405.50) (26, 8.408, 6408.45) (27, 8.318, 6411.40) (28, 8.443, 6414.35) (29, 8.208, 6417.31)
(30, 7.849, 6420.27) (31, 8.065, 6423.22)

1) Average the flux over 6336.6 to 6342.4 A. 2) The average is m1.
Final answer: 7.93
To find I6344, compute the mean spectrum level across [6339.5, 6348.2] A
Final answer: 8.04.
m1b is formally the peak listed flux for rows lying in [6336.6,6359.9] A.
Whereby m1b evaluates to 8.268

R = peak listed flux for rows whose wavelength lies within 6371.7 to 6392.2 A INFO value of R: 7.294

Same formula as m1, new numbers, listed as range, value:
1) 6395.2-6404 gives 7.91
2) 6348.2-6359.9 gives 7.97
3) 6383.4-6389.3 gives 6.71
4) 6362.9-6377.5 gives 7.37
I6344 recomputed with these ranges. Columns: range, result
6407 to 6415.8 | 8.39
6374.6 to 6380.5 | 6.94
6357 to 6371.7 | 7.54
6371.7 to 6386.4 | 6.9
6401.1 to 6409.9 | 8.26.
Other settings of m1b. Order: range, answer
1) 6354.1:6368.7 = 8.008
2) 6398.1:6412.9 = 8.408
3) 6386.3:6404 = 8.219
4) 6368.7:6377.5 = 7.475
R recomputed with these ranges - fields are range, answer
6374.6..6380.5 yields 7.115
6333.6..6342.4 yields 8.043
